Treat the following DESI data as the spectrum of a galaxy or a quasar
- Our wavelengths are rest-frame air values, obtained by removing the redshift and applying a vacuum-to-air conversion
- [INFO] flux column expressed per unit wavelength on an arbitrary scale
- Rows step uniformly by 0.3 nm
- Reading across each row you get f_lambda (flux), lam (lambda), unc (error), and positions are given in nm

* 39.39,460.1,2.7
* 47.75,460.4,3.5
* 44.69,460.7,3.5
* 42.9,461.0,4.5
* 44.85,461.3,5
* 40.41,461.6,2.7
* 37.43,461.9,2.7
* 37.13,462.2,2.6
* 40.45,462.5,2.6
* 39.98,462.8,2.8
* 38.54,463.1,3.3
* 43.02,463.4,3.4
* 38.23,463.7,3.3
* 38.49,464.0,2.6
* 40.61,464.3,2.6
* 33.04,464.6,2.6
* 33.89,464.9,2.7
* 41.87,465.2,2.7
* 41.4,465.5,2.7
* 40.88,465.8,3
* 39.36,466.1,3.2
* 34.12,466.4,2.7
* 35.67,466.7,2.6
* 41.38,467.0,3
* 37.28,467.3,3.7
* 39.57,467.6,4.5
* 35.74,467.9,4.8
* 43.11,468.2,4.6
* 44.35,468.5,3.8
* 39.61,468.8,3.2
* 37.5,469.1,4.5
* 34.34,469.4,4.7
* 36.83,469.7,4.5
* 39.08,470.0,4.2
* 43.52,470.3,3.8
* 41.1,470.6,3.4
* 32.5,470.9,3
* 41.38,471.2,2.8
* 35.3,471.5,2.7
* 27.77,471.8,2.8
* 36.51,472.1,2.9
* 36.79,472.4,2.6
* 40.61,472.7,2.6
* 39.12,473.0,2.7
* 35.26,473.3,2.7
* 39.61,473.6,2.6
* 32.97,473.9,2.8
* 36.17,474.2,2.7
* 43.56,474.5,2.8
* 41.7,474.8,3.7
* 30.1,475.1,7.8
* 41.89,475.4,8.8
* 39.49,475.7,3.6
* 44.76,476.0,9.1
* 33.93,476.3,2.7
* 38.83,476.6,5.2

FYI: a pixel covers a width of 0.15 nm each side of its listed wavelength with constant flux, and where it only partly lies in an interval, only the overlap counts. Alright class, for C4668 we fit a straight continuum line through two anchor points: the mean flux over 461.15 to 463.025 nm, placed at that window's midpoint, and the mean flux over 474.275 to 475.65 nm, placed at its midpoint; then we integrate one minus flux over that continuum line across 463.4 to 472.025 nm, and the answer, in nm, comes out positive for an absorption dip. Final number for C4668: 0.307 nm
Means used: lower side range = 40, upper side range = 39.2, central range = 38.2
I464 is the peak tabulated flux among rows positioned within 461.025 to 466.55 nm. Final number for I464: 44.85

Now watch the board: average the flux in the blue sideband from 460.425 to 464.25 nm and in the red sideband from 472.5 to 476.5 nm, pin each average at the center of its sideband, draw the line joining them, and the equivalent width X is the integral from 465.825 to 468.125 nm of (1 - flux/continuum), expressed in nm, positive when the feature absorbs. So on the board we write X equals 0.11 nm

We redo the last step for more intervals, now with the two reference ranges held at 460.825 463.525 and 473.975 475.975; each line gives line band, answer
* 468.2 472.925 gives 0.18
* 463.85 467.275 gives 0.16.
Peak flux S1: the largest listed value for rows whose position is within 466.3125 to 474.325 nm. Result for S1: 44.35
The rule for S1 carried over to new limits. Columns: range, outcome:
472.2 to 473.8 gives 40.61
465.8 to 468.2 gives 43.11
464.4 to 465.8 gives 41.87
